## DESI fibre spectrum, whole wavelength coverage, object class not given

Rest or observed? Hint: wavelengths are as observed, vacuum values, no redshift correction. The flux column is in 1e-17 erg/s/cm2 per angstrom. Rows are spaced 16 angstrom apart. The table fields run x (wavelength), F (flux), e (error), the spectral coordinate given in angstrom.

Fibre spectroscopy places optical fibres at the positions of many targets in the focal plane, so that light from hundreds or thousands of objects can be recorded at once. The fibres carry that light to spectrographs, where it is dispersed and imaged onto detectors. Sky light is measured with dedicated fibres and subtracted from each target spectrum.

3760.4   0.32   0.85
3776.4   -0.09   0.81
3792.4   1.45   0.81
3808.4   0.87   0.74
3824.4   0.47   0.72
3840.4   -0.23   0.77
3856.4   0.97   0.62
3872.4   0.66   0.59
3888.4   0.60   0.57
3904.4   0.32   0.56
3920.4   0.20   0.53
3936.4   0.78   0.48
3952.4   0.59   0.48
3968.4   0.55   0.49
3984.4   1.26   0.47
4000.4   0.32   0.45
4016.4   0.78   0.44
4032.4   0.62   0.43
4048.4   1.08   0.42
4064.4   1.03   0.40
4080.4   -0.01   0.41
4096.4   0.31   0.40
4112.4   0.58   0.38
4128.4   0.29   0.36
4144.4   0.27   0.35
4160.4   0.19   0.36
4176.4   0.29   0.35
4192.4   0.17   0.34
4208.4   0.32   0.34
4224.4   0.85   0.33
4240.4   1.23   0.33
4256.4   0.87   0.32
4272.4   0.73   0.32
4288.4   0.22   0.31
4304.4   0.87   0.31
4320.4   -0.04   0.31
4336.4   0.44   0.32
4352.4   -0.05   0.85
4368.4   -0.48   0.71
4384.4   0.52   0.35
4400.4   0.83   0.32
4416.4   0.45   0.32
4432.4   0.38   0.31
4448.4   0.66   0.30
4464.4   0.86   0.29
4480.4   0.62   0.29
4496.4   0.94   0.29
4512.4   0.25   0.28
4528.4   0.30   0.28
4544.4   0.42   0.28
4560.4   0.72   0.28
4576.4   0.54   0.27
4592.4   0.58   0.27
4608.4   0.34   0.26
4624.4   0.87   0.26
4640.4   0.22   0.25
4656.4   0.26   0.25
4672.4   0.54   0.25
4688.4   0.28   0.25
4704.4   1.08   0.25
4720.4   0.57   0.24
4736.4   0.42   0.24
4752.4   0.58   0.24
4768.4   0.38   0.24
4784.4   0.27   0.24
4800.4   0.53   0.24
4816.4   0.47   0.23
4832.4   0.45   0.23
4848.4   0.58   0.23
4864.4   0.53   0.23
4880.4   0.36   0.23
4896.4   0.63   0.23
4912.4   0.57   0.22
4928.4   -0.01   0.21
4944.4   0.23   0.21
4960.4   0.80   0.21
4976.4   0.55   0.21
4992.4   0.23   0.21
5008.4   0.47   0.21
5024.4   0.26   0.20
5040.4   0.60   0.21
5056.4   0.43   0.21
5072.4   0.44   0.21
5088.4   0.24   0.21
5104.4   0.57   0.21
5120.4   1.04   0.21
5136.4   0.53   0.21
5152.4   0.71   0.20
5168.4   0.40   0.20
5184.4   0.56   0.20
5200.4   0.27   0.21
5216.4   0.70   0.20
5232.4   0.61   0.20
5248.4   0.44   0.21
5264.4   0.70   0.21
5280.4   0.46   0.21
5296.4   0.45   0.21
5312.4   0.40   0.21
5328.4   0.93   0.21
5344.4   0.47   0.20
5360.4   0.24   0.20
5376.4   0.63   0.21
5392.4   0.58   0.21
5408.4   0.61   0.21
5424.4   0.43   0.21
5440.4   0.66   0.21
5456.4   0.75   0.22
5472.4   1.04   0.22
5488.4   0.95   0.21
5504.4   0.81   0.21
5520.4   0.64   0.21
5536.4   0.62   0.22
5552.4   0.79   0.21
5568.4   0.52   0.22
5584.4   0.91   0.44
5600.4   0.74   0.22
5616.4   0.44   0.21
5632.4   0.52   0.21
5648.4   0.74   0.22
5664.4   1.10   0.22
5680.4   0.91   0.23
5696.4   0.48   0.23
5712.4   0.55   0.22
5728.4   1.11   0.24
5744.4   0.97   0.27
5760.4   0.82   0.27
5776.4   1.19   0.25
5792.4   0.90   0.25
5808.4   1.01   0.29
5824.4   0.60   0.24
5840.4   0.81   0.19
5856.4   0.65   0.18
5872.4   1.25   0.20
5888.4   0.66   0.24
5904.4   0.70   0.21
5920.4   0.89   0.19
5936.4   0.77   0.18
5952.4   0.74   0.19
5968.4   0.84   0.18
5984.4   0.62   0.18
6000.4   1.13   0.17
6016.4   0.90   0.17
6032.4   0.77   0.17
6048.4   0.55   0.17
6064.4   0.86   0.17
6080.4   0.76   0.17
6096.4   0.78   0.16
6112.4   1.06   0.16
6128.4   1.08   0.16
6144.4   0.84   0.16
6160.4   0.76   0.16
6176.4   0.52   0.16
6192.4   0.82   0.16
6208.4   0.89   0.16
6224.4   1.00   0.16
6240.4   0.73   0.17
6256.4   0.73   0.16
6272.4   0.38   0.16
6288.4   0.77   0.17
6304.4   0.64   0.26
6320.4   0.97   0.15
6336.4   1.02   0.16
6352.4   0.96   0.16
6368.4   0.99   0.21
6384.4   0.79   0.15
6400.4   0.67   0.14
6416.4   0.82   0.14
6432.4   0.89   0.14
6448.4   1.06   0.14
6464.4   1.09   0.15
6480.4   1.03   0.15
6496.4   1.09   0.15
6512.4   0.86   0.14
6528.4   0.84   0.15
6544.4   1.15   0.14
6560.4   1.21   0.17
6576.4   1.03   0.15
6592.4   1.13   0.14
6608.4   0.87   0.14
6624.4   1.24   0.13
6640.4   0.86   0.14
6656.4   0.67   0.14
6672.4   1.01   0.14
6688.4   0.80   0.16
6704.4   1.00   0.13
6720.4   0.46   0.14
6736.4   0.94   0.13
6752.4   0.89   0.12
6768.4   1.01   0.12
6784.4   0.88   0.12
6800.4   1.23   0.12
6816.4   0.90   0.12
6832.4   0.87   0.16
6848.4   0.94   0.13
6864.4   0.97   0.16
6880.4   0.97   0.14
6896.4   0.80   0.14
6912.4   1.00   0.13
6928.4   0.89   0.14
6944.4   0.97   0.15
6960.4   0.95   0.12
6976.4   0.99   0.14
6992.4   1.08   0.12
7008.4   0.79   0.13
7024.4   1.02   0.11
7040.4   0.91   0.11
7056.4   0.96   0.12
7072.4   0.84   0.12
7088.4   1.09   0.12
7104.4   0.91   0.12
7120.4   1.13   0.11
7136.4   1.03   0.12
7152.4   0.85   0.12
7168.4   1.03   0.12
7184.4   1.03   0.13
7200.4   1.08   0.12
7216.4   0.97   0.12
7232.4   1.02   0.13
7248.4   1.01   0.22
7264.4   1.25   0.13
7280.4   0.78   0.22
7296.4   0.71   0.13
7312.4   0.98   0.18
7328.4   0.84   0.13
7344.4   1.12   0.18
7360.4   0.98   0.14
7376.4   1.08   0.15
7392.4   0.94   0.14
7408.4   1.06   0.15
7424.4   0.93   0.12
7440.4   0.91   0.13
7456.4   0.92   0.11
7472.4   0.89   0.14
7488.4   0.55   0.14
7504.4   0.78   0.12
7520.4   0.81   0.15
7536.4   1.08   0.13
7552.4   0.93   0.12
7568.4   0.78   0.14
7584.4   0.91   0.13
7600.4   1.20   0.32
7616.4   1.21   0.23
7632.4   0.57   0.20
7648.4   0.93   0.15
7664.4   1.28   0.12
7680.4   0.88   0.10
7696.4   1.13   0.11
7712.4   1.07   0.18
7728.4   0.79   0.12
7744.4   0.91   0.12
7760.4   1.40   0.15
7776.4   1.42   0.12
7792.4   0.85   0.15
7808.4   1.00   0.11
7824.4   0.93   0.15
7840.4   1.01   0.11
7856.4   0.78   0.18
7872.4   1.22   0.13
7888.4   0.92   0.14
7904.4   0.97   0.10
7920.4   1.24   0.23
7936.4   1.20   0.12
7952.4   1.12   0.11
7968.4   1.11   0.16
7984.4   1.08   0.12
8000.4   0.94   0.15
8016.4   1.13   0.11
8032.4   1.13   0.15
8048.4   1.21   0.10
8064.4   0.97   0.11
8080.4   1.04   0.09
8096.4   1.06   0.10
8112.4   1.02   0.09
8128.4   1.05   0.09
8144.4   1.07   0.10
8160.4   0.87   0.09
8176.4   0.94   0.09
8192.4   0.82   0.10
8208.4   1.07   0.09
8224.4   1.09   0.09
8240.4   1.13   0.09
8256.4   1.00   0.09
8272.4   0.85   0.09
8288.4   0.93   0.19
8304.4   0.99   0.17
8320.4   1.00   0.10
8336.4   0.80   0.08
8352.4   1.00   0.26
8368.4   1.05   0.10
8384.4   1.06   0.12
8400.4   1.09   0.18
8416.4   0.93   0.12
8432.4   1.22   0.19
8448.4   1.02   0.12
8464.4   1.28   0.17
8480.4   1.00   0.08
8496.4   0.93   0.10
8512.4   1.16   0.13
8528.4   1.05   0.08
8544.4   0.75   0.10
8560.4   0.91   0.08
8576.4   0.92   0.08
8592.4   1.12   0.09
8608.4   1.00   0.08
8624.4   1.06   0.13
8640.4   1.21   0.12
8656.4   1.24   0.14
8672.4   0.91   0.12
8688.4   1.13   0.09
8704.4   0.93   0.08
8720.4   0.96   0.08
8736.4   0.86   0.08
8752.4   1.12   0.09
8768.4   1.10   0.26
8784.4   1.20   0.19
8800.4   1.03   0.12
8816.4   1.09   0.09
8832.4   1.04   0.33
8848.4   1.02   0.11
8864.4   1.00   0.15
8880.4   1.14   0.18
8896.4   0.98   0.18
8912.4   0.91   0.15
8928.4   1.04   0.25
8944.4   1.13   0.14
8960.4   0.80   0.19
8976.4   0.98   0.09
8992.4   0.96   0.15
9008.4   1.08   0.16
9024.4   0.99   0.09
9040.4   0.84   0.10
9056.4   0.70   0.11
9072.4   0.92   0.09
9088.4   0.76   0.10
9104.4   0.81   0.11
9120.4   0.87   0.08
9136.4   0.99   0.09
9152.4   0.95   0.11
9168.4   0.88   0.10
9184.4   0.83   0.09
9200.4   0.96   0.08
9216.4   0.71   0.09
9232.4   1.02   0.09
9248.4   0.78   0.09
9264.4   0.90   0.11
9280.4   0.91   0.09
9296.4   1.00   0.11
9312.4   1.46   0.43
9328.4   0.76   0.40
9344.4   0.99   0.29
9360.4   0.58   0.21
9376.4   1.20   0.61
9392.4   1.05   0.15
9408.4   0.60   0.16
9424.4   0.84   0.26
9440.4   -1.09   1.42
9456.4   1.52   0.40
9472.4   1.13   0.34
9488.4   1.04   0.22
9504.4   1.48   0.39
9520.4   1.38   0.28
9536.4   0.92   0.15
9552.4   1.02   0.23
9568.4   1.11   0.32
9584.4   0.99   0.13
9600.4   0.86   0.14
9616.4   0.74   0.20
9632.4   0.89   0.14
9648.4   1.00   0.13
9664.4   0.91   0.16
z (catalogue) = 0.449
